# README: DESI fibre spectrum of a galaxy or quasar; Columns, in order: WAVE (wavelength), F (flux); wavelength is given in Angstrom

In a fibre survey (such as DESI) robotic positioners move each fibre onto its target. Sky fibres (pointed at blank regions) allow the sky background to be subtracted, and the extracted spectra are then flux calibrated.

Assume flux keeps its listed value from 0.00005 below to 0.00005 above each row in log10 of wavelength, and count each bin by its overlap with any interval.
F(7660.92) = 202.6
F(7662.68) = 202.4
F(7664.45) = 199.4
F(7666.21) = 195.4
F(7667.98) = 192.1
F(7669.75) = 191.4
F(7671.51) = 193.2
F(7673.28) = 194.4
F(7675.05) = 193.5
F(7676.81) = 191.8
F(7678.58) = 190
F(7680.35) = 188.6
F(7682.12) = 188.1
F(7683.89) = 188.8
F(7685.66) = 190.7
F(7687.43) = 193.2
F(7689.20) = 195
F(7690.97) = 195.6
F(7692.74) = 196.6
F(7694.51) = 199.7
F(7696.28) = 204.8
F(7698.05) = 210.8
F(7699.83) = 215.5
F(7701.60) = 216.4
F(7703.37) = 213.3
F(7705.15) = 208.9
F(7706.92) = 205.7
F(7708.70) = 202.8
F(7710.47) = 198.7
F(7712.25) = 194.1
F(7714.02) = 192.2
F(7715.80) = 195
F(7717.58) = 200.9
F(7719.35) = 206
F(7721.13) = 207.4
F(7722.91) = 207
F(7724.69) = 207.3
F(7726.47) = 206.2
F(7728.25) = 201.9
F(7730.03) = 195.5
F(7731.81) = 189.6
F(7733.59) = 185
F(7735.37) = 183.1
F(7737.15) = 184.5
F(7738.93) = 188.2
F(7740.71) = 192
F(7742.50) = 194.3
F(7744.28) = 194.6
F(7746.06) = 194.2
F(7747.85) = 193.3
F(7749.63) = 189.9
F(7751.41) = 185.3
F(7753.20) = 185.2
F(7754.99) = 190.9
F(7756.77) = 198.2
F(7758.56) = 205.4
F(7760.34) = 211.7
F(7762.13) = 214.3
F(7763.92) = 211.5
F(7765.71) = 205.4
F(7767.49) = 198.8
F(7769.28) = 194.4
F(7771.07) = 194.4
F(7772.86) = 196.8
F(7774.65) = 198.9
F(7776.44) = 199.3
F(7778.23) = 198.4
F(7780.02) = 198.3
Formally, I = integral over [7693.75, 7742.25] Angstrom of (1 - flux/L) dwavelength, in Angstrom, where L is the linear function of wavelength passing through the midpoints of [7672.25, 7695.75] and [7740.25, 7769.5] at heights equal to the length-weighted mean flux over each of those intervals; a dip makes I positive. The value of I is -1.3 Angstrom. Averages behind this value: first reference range 193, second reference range 198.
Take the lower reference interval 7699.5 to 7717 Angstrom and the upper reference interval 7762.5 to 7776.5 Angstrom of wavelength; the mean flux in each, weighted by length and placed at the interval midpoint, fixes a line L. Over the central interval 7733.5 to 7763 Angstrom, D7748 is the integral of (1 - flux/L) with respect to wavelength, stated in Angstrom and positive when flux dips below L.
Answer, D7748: 1.16 Angstrom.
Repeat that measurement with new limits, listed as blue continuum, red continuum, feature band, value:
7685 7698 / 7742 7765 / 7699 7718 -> -0.6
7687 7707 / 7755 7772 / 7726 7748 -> 1.3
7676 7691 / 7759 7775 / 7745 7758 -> 0.6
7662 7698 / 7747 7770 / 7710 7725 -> -0.3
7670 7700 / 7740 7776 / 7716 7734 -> -0.4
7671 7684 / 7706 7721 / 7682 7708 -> -0.9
